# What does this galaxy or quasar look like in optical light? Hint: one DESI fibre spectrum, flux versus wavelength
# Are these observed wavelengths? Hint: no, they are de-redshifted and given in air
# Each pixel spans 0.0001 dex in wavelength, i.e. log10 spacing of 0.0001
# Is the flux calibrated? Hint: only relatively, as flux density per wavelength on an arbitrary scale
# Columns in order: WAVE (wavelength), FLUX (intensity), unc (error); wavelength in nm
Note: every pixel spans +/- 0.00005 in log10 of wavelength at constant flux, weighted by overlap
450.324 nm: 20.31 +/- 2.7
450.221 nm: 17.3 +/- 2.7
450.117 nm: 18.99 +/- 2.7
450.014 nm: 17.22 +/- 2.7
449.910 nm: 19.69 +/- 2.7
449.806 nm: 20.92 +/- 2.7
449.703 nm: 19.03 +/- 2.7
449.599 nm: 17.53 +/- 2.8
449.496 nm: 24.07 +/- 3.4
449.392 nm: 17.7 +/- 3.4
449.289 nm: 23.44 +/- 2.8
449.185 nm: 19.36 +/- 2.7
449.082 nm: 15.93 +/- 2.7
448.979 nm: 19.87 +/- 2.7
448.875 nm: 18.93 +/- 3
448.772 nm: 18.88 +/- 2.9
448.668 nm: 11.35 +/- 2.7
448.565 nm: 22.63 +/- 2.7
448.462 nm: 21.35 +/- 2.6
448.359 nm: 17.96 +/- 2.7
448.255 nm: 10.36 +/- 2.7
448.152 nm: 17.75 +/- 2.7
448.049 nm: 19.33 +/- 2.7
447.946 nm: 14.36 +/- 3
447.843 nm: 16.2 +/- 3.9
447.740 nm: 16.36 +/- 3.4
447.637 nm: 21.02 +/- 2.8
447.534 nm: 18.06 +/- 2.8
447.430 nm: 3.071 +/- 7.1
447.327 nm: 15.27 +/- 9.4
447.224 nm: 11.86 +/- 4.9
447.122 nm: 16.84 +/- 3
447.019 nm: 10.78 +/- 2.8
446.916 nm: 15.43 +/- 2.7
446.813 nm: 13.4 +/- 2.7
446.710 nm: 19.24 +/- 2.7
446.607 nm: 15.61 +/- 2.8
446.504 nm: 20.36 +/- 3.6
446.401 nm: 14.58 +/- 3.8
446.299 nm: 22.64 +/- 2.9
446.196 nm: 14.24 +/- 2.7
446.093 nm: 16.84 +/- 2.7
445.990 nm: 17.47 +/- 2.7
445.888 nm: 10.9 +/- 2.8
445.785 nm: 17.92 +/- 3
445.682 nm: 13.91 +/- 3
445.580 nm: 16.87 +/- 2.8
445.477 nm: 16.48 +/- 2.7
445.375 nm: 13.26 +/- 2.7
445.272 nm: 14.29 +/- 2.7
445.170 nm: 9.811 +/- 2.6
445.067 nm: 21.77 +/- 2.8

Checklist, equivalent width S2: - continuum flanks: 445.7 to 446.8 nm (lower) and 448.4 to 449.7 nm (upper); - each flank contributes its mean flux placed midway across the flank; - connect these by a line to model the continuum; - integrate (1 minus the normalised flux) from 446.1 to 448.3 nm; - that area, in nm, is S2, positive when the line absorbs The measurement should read 0.245 nm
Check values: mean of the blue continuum 16.8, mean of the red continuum 19.2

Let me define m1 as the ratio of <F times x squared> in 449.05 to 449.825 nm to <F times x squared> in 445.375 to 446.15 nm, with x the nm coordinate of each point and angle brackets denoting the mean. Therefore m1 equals 1.3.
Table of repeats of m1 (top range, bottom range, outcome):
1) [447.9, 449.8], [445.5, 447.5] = 1.23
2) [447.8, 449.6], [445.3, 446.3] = 1.18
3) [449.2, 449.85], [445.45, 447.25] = 1.30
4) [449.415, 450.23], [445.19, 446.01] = 1.33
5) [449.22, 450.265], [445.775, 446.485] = 1.21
